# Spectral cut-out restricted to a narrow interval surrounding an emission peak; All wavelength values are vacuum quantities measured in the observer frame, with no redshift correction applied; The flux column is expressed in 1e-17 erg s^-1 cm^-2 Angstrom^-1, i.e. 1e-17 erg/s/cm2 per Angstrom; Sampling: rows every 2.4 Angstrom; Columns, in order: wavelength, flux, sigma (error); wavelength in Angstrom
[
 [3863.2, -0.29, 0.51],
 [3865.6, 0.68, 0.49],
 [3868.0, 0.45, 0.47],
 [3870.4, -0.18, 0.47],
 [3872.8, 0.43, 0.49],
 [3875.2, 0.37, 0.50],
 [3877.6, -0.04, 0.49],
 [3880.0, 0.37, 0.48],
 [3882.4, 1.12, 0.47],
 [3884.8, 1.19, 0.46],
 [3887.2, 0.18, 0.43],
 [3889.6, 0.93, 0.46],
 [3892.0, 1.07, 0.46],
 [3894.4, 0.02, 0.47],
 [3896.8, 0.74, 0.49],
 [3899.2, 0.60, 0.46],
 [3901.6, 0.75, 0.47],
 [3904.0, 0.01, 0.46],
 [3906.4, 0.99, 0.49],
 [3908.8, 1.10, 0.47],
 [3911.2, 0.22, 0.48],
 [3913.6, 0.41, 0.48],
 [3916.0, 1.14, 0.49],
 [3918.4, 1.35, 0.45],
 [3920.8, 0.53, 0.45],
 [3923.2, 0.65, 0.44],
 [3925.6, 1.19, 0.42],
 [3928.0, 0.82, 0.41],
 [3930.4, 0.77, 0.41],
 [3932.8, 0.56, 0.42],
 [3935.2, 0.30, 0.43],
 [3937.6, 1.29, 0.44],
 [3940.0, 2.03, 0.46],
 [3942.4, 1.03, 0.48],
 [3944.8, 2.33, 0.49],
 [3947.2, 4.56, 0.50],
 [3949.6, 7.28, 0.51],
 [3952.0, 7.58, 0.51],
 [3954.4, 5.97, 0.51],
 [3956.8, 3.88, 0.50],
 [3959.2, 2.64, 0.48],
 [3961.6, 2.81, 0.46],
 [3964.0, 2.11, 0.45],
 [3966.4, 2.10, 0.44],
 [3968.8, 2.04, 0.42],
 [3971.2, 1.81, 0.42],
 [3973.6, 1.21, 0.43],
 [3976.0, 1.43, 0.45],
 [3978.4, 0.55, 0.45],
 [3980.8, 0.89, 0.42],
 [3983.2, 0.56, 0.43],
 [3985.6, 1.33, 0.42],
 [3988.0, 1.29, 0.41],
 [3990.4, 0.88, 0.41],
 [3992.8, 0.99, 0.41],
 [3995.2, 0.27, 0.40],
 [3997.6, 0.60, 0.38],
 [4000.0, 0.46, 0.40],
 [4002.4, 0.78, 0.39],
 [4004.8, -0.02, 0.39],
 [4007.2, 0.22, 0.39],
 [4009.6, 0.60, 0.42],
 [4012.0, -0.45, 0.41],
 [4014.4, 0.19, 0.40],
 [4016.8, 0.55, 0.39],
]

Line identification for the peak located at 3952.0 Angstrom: Lyman alpha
